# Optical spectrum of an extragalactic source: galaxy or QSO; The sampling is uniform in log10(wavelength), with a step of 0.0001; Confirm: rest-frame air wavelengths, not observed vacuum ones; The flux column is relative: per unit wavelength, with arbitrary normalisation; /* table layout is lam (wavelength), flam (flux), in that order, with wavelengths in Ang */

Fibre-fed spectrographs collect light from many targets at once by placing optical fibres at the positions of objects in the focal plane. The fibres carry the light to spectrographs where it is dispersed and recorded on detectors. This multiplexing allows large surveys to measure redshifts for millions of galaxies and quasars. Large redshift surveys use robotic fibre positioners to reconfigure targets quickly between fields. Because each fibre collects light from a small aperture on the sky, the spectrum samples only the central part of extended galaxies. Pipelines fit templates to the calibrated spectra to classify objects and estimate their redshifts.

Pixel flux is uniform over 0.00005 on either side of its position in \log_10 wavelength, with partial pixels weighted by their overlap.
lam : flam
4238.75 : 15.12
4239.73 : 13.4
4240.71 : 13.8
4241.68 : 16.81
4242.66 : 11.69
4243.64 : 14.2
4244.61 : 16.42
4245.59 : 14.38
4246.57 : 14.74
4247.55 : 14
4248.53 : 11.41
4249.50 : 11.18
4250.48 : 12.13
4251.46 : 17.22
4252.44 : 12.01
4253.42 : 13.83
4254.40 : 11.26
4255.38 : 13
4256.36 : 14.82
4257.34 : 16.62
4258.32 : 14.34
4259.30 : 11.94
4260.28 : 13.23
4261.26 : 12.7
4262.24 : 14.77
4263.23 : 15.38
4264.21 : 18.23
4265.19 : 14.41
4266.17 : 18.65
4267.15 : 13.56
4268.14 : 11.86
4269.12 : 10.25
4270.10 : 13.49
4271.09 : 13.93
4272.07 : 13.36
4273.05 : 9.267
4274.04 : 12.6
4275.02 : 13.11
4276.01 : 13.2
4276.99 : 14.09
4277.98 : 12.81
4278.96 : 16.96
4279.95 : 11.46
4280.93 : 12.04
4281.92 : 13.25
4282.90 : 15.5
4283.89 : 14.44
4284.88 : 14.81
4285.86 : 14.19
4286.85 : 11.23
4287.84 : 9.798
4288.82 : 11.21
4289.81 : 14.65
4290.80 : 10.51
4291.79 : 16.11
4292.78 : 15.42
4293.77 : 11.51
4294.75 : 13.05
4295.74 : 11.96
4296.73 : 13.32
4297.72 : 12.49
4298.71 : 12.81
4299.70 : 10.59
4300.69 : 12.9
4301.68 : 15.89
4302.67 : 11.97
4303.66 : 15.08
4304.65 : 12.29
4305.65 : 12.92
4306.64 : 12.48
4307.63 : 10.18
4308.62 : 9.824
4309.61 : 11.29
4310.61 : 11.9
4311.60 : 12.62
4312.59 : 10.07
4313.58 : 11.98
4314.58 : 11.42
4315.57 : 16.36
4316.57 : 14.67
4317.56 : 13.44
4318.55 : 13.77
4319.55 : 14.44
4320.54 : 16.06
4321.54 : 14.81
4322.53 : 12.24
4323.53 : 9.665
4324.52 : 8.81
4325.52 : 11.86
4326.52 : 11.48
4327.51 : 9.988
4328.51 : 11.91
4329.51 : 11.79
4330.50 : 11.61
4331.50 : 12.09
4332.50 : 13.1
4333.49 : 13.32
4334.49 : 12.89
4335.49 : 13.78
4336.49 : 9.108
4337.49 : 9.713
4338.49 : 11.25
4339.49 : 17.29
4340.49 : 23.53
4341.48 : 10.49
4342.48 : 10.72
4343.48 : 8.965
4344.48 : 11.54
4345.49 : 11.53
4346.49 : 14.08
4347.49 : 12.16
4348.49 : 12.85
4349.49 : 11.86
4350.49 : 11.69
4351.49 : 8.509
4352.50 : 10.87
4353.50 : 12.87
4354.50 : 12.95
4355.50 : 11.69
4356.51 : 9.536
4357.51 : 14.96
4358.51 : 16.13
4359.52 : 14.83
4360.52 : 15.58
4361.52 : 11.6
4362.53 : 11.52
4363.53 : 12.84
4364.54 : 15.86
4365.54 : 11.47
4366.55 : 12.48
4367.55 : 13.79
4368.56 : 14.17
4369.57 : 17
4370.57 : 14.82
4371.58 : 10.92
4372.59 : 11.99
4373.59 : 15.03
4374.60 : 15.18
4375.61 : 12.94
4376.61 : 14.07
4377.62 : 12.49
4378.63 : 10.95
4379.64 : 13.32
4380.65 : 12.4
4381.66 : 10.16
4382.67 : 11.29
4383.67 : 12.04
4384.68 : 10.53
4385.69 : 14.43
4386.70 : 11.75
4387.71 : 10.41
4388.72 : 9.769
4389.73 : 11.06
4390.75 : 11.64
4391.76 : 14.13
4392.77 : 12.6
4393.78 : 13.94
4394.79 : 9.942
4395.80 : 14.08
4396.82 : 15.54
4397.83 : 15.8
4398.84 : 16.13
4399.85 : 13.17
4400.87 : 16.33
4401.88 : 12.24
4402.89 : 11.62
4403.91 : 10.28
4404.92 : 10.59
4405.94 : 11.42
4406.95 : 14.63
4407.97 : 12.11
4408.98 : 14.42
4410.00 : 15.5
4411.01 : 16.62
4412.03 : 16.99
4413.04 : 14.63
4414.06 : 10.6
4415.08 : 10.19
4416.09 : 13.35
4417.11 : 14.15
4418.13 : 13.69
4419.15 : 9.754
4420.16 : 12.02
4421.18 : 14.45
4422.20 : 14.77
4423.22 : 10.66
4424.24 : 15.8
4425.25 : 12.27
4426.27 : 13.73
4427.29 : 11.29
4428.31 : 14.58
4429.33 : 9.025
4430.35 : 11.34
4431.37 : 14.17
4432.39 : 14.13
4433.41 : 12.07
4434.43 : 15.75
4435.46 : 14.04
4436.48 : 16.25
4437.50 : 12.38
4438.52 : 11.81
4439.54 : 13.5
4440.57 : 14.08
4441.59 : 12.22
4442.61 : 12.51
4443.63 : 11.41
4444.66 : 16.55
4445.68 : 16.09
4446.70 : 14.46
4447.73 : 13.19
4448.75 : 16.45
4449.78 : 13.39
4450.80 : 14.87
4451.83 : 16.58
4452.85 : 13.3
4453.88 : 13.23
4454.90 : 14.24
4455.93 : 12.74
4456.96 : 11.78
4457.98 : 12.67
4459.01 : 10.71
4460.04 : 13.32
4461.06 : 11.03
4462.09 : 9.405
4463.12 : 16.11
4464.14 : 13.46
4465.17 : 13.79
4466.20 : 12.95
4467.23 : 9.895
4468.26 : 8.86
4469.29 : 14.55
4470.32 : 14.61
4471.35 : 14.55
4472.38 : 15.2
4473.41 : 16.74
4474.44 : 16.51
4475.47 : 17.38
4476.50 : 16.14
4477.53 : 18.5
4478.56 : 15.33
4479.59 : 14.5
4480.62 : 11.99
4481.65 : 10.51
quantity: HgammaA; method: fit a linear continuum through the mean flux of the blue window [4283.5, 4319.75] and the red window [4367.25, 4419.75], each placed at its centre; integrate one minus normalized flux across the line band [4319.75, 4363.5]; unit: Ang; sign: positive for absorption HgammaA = 1.6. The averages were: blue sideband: 12.8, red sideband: 13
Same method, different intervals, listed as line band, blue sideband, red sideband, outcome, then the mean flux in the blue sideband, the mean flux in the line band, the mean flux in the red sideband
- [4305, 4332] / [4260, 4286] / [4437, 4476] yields 2.97 Ang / 13.8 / 12.2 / 13.6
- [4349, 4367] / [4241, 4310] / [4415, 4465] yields 0.92 Ang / 13.3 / 12.6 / 13.3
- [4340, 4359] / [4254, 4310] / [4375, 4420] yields 0.76 Ang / 13.2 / 12.5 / 12.8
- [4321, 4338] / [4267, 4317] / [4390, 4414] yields 1.81 Ang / 12.8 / 11.7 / 13.6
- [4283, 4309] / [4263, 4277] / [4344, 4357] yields 0.43 Ang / 13.7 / 12.8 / 11.7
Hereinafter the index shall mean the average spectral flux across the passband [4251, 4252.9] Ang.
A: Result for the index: 14.6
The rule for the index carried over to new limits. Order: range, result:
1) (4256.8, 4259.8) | 14.3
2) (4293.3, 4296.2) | 12.2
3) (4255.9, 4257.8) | 15.7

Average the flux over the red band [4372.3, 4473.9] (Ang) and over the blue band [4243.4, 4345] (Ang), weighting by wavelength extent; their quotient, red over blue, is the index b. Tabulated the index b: 1.01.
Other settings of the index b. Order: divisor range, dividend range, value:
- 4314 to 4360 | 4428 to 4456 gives 1.09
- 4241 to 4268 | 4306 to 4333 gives 0.86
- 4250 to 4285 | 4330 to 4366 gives 0.92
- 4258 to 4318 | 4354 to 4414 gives 1.00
